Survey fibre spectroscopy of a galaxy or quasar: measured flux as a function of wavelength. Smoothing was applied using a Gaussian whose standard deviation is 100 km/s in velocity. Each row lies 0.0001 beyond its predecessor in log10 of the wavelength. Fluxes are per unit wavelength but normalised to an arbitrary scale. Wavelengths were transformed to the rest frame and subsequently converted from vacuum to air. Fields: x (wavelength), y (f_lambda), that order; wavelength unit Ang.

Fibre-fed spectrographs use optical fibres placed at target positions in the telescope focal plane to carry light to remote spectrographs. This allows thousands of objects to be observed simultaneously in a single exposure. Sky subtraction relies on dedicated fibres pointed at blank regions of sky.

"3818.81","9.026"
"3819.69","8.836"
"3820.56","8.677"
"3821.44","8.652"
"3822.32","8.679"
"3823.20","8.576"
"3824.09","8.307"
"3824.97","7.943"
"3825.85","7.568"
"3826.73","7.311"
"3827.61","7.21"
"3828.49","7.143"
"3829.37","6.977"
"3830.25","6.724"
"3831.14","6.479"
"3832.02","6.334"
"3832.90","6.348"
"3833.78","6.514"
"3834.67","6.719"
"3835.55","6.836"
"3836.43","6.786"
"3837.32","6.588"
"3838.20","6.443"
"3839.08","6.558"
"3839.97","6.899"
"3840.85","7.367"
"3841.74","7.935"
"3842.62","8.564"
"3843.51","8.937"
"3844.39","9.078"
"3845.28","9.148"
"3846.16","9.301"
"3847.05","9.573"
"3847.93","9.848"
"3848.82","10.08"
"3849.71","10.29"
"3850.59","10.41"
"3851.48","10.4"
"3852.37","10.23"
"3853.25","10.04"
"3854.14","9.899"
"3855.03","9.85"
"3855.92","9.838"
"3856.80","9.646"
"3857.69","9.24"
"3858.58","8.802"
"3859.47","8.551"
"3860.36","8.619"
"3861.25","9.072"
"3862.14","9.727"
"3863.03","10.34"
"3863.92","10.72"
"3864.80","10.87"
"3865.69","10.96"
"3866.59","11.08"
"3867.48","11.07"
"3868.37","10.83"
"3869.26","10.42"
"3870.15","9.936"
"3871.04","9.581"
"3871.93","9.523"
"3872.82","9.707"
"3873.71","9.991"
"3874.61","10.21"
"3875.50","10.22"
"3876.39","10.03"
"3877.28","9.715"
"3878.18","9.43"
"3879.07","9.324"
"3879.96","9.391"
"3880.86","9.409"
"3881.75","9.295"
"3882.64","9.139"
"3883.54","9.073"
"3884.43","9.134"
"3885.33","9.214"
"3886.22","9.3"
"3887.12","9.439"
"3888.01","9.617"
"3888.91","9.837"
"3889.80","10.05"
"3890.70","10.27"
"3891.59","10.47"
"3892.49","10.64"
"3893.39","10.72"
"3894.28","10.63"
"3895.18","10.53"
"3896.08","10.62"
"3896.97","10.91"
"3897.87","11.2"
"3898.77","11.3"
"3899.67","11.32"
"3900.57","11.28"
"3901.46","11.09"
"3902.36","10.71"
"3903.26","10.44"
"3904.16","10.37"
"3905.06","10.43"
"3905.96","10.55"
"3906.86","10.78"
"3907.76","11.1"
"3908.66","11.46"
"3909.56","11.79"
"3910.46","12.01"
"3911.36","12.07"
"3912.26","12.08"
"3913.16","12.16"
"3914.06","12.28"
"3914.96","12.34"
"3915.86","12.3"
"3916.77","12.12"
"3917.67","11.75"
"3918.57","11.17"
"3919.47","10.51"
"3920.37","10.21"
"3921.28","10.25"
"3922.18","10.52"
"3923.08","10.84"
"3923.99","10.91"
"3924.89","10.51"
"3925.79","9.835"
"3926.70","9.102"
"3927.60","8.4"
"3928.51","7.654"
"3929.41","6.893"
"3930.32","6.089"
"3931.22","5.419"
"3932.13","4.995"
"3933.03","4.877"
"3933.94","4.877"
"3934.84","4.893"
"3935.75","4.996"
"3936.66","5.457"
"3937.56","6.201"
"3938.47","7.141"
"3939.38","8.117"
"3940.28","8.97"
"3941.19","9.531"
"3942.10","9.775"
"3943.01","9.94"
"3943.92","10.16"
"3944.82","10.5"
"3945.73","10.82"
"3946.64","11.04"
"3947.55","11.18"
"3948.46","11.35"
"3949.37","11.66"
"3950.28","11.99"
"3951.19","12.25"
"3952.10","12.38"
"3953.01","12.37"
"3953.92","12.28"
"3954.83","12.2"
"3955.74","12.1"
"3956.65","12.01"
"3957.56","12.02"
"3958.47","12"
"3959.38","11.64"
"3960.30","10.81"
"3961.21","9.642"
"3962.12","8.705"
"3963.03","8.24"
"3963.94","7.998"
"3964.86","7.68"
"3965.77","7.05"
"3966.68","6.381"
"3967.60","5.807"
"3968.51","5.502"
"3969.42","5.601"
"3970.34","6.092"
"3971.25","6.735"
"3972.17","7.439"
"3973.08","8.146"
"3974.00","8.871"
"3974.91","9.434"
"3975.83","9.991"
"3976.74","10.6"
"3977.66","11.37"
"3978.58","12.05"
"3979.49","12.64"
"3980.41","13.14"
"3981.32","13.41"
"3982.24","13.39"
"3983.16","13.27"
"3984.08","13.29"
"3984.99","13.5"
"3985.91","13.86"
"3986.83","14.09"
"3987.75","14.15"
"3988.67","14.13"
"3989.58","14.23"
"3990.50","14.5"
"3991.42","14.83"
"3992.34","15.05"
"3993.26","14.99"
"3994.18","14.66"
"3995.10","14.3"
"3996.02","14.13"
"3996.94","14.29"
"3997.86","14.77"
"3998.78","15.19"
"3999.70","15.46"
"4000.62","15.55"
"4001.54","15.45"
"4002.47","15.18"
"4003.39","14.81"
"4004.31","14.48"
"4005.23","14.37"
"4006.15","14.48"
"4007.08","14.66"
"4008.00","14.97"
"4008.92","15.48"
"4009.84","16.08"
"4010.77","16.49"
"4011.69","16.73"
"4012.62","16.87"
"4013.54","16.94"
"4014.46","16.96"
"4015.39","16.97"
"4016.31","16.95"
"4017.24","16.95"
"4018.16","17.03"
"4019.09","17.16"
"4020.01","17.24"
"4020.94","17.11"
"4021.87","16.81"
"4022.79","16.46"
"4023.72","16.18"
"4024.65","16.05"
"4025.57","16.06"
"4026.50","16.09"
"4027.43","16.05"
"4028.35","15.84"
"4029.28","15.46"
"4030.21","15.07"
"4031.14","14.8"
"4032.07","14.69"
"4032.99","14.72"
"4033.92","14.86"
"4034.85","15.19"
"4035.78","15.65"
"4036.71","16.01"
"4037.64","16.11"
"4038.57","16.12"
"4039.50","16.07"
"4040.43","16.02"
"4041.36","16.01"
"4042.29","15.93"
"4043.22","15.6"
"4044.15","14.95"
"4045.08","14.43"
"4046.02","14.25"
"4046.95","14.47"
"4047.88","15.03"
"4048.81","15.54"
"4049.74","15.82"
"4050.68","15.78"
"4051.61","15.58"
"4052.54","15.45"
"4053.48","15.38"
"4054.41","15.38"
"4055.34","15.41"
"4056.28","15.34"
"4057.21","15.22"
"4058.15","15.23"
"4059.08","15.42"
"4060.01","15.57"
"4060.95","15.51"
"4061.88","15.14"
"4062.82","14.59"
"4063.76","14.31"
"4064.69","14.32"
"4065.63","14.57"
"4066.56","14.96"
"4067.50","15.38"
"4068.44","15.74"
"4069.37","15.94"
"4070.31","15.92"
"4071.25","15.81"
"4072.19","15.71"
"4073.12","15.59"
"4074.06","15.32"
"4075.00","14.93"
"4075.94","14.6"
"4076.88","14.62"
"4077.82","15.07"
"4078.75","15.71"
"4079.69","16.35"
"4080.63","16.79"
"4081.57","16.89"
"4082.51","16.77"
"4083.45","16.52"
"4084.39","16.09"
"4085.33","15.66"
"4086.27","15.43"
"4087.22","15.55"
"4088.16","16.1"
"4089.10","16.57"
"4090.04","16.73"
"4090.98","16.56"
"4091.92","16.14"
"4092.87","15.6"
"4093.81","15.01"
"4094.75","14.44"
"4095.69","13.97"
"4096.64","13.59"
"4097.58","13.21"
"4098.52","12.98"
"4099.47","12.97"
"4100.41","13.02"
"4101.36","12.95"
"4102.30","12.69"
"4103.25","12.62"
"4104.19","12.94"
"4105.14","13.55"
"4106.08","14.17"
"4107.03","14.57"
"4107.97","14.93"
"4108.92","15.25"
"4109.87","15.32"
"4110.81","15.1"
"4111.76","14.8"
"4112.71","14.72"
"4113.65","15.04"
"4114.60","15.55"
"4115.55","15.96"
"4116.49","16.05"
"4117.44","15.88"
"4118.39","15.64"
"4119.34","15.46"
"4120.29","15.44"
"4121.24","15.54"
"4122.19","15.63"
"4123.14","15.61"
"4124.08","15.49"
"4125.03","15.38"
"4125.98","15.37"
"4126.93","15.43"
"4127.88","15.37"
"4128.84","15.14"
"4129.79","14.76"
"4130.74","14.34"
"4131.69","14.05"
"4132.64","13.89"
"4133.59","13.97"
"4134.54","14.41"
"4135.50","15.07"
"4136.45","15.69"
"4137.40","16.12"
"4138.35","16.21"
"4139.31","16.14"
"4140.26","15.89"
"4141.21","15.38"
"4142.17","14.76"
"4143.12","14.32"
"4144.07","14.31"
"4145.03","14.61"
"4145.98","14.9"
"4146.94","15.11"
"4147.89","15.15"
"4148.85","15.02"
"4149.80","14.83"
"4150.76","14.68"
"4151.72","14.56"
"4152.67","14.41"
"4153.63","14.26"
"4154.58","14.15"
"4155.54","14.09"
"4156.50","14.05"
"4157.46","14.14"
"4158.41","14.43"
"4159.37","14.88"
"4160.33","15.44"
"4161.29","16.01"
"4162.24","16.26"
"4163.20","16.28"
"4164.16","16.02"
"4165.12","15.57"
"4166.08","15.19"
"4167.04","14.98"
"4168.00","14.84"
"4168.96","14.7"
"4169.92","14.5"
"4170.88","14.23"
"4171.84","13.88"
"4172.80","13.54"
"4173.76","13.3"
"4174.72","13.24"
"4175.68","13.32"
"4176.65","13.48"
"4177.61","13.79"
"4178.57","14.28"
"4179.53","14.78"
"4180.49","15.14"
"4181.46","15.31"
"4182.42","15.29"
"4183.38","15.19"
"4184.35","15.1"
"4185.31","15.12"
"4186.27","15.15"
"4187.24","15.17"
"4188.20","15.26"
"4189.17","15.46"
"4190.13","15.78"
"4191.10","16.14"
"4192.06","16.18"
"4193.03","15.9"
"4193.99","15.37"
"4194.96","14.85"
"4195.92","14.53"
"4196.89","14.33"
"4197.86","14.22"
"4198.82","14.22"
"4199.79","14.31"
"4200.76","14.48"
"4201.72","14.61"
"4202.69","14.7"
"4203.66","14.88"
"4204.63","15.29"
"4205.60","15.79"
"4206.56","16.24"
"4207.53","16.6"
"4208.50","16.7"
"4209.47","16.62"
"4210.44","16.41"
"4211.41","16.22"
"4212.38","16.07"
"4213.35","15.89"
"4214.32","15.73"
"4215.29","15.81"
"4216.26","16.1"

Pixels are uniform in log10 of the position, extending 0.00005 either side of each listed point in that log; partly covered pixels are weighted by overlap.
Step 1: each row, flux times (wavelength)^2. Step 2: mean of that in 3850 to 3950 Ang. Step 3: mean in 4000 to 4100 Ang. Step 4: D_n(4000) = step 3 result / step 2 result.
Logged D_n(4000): 1.70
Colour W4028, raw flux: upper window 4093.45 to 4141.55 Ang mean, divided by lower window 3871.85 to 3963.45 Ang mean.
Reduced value 1.47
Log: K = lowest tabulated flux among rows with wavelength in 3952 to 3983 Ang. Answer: 5.502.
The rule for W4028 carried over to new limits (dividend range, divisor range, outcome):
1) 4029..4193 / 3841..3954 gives 1.52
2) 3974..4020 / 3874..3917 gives 1.38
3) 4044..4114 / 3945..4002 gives 1.30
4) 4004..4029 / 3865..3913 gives 1.56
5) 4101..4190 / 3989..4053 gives 0.95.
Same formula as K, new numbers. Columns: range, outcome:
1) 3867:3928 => 8.4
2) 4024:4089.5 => 14.25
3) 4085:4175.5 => 12.62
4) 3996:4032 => 14.13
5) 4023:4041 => 14.69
